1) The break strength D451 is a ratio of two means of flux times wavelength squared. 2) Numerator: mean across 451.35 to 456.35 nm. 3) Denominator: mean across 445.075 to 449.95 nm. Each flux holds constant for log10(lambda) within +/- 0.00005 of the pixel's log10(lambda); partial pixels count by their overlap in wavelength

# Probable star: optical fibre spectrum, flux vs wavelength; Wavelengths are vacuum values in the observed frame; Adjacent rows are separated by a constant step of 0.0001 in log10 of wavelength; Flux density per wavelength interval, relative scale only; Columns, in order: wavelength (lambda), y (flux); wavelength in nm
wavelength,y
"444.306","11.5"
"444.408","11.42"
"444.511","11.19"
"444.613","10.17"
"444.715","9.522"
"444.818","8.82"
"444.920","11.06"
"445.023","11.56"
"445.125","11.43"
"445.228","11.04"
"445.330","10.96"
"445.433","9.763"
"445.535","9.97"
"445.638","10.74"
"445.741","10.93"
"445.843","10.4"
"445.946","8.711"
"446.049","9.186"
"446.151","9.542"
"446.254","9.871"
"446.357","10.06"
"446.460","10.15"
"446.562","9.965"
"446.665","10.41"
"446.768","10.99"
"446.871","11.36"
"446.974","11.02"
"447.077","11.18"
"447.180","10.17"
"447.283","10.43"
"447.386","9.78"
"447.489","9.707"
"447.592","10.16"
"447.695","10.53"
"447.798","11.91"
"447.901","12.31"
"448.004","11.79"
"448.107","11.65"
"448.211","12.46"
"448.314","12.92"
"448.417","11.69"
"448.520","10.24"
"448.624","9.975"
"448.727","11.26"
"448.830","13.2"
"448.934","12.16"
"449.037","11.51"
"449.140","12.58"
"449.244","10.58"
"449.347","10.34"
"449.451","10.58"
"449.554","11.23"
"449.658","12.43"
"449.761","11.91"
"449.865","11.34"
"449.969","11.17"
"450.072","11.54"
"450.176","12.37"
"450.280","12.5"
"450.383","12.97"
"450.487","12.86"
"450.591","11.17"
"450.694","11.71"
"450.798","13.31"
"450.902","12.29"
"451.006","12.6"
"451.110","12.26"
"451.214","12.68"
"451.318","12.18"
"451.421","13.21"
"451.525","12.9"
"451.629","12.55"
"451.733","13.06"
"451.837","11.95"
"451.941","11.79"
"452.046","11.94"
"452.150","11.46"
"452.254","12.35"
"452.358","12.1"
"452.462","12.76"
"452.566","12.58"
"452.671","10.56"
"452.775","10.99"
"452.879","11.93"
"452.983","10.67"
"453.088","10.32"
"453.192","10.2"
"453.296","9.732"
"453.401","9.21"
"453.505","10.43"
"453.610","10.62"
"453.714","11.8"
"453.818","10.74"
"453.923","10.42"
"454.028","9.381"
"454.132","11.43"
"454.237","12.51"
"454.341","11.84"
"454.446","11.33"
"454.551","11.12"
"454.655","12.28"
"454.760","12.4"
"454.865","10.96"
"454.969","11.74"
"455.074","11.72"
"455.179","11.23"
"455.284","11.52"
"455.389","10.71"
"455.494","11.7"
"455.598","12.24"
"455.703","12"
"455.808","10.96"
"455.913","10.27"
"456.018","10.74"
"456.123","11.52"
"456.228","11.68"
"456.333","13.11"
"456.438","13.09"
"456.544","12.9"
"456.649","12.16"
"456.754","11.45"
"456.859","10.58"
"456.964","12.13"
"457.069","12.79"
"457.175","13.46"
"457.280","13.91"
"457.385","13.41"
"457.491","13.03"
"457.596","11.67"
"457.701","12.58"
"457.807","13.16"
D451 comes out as 1.1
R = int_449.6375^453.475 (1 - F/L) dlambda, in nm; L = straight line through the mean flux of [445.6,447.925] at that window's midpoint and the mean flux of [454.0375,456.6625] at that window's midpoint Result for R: -0.264 nm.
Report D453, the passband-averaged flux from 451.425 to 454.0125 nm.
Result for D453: 11.4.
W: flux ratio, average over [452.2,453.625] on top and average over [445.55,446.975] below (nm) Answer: 1.08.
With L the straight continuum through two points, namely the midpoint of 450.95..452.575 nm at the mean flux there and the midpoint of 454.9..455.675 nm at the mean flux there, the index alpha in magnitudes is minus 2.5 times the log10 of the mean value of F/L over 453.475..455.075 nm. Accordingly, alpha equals 0.05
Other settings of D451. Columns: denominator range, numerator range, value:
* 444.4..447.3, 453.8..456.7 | 1.16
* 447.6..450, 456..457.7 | 1.11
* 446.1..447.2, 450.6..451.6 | 1.22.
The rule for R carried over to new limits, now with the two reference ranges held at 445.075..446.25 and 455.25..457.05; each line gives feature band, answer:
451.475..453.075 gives -0.11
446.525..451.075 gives -0.34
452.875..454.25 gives 0.09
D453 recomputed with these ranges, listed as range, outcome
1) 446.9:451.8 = 11.7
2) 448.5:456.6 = 11.6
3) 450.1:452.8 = 12.3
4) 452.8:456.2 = 11.1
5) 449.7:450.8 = 12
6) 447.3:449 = 11.3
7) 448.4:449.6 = 11.3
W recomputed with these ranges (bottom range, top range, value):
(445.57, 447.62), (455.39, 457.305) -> 1.17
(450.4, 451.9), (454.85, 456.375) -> 0.92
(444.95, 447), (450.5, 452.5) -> 1.19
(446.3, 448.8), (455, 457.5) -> 1.10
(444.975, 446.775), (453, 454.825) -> 1.06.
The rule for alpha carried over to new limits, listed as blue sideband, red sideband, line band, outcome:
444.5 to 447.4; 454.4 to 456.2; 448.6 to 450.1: -0.072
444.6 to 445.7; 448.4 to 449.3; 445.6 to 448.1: 0.044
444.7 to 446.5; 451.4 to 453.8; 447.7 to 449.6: -0.076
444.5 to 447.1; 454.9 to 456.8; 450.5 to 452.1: -0.119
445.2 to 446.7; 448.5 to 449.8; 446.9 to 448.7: -0.020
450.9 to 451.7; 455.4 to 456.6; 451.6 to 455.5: 0.080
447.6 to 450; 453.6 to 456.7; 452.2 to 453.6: 0.047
